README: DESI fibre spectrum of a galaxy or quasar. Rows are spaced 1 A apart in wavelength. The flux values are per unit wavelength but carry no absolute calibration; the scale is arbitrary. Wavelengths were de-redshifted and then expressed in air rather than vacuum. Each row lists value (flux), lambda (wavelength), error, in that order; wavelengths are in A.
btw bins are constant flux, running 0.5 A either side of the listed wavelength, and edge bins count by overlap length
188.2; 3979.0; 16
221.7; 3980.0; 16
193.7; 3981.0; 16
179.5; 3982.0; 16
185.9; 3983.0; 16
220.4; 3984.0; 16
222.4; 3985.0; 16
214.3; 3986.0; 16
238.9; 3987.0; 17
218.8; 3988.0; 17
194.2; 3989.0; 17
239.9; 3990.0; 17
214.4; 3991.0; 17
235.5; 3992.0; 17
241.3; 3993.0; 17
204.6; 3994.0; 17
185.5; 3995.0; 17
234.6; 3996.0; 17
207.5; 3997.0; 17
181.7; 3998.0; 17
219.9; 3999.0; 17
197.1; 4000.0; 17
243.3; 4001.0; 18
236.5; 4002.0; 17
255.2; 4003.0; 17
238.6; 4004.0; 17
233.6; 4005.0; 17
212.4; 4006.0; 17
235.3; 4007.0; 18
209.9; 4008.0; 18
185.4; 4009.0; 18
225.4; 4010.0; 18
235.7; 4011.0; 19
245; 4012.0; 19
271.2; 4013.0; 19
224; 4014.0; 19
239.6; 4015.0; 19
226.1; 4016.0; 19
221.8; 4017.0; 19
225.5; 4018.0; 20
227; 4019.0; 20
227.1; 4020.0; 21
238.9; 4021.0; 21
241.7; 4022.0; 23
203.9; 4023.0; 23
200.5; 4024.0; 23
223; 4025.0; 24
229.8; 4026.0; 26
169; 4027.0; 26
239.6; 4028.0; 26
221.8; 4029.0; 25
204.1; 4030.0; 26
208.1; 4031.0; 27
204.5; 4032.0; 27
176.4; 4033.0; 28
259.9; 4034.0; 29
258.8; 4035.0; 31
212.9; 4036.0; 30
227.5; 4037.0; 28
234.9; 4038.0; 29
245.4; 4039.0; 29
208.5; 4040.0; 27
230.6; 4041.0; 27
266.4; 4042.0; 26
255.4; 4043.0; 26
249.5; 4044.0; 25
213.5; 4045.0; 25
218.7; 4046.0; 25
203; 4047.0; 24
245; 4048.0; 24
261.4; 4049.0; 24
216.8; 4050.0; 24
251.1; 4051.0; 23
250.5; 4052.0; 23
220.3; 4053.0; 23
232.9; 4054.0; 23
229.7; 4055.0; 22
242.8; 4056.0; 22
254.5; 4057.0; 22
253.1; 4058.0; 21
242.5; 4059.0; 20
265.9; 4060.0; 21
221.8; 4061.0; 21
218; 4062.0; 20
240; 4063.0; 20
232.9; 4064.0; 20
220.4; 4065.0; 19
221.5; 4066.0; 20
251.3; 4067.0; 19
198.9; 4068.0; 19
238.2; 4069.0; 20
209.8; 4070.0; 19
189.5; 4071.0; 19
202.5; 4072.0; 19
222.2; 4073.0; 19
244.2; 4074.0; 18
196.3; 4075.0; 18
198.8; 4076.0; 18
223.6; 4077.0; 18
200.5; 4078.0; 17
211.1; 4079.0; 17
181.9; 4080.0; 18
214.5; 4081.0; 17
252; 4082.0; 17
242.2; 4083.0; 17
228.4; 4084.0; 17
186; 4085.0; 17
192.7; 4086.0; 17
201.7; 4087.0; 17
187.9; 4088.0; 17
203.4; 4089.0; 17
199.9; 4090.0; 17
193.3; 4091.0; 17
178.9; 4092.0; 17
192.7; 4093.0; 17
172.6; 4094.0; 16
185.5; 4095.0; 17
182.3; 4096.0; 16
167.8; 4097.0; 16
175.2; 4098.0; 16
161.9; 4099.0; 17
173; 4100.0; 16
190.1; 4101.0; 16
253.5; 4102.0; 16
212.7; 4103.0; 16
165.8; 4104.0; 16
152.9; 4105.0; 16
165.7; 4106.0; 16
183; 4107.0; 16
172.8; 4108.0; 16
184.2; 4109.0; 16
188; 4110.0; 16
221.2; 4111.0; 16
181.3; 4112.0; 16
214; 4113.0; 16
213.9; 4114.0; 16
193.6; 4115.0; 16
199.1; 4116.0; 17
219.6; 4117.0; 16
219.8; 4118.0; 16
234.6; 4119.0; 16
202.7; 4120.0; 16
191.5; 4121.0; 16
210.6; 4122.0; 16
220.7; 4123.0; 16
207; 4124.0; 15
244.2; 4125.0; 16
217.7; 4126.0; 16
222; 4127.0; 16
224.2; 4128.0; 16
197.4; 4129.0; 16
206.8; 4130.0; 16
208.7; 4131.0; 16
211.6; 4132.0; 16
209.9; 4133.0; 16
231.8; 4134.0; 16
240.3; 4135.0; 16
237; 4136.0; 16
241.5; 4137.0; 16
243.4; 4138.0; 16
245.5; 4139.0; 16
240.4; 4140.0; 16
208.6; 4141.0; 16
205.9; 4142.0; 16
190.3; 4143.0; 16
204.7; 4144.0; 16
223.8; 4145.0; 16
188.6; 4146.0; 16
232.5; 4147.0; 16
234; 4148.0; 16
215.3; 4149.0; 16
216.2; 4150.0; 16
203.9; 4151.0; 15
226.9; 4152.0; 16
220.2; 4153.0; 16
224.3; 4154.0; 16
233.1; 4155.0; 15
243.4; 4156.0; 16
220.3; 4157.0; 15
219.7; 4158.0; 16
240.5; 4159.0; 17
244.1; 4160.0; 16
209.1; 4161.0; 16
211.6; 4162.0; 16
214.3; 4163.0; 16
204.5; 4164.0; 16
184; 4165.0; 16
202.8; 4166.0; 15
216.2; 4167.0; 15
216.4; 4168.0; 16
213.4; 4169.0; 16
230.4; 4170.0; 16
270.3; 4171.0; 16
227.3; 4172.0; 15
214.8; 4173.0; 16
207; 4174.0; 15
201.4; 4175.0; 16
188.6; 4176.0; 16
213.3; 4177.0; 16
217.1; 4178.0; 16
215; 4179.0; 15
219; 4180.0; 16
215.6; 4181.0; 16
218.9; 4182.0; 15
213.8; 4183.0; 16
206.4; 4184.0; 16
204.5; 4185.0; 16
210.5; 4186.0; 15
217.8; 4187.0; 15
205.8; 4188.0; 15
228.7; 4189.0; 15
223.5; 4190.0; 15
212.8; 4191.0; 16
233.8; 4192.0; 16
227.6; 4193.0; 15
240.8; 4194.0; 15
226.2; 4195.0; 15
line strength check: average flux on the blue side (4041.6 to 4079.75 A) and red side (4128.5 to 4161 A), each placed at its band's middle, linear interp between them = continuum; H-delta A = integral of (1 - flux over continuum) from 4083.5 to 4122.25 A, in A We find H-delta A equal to 5.5 A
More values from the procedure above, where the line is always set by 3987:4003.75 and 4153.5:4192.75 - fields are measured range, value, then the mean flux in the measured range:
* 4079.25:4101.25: 2.50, 194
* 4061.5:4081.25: 0.31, 216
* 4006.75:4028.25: -0.44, 224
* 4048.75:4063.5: -1.36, 240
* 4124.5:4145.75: -0.29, 221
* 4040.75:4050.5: -0.74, 236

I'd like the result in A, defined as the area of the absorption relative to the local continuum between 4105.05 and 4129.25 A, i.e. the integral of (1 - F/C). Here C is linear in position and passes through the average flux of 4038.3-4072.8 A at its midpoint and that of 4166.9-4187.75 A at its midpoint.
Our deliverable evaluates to 2.11 A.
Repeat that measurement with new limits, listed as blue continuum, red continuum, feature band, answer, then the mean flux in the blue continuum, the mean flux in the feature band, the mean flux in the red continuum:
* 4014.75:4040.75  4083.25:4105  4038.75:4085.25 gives -4.99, 222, 228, 190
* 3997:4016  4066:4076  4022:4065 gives -1.76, 227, 230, 216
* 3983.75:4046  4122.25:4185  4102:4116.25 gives 1.90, 224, 191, 219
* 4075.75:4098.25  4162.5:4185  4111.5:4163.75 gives -2.69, 199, 218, 214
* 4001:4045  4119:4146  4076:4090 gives 0.86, 228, 209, 219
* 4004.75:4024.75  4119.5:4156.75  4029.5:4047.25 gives -0.14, 226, 227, 220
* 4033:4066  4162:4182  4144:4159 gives -0.26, 236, 222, 214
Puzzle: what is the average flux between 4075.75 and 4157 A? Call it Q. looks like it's 208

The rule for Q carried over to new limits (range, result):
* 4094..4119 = 191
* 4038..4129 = 213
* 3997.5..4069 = 229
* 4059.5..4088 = 218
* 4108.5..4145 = 215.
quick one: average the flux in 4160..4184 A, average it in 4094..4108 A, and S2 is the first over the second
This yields 1.2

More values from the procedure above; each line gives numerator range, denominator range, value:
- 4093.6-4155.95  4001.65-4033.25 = 0.93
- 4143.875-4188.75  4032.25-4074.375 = 0.94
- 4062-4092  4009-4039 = 0.95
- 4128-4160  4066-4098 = 1.08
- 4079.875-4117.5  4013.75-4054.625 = 0.86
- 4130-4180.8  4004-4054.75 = 0.96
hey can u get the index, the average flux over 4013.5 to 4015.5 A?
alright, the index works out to 232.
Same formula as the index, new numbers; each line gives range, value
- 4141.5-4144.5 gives 200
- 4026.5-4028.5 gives 204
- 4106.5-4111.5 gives 190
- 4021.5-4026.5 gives 220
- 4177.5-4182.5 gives 217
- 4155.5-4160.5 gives 234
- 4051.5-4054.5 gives 235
